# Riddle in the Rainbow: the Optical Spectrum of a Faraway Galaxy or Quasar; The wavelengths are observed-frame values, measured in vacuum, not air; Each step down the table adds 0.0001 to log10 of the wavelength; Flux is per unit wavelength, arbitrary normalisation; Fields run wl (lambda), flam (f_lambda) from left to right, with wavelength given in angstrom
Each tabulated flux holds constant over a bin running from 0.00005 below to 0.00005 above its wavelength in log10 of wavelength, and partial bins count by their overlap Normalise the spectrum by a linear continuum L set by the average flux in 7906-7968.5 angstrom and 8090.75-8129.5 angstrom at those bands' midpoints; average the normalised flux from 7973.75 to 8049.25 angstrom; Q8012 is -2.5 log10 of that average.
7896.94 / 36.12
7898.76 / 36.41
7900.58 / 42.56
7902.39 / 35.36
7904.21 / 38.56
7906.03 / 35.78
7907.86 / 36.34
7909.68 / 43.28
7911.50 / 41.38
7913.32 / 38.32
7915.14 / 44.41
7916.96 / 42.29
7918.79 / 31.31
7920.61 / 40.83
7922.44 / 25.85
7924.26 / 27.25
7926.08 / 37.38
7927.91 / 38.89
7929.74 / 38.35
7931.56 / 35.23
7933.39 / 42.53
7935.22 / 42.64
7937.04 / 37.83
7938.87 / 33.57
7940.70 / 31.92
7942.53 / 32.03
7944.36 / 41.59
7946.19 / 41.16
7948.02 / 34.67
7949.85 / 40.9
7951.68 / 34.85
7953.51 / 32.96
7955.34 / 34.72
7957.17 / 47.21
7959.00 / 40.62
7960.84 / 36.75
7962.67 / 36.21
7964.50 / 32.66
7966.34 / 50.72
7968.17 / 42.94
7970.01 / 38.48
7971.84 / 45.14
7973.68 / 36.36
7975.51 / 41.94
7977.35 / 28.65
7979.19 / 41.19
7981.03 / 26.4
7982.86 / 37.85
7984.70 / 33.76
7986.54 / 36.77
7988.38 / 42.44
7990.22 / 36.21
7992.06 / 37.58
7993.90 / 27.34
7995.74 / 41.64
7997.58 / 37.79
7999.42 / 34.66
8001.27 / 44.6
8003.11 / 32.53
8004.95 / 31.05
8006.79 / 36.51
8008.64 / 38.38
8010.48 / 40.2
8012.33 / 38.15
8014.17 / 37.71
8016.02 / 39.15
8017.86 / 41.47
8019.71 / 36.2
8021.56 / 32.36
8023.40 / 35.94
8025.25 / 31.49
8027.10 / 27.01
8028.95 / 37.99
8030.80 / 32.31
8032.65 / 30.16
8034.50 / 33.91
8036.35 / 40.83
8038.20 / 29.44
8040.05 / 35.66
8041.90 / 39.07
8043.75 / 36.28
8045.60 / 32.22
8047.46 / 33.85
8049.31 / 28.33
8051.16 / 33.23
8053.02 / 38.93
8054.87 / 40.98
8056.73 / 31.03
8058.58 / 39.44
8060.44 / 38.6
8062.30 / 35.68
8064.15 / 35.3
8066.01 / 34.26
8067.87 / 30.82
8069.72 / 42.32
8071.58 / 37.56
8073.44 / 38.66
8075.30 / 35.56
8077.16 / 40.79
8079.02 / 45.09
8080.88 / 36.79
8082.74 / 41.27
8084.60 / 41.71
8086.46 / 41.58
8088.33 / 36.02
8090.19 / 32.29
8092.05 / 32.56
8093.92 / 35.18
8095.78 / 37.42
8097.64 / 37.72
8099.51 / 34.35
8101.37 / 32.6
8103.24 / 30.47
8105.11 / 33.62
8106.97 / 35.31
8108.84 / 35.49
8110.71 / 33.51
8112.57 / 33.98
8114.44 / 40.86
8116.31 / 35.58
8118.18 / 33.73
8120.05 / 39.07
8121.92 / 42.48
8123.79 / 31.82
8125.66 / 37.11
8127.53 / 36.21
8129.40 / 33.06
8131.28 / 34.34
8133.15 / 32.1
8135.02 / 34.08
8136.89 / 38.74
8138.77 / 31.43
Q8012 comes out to 0.034 mag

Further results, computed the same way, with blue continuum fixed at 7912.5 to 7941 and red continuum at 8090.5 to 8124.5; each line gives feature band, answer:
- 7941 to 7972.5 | -0.064 mag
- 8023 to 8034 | 0.116 mag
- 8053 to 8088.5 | -0.075 mag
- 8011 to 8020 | -0.077 mag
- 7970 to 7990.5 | -0.019 mag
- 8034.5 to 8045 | -0.002 mag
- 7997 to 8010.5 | -0.016 mag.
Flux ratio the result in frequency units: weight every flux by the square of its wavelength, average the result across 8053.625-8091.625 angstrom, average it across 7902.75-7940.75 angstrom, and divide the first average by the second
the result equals 1.05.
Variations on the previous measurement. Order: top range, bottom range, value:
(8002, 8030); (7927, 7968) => 0.95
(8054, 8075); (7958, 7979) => 0.96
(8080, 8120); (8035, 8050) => 1.05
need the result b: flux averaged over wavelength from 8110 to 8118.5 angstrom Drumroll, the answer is 35.7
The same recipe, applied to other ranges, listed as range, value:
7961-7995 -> 37.4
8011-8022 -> 37.8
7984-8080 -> 36.1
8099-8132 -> 35.2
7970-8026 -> 36.8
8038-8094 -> 36.6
